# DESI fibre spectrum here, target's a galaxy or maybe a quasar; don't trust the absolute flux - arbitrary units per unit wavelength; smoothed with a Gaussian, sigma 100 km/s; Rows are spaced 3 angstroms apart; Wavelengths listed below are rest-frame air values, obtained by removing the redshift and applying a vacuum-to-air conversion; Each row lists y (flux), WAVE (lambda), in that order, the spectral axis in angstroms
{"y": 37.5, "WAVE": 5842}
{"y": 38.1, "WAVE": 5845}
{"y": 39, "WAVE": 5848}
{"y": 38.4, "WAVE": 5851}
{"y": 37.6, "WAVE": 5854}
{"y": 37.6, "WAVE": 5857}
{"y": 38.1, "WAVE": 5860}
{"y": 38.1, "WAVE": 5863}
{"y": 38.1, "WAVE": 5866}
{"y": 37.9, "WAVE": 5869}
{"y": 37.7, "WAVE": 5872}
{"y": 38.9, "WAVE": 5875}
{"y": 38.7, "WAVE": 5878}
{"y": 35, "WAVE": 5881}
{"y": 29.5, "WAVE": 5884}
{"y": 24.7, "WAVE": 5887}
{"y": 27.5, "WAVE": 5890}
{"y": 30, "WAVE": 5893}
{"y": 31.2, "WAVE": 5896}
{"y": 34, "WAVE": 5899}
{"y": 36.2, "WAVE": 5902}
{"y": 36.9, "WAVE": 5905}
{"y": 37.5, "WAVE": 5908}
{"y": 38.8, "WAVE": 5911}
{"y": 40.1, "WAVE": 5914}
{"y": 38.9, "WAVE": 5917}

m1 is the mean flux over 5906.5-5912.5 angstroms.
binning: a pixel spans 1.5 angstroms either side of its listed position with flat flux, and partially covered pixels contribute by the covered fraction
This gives 38.1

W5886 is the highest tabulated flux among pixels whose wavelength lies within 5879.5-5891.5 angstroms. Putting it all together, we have 35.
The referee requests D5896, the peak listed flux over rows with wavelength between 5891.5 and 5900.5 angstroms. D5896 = 34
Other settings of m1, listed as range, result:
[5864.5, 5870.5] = 38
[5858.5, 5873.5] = 38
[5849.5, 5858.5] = 37.9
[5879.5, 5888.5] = 29.7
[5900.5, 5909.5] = 36.9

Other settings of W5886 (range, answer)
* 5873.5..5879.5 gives 38.9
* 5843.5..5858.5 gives 39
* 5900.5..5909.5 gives 37.5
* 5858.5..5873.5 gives 38.1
